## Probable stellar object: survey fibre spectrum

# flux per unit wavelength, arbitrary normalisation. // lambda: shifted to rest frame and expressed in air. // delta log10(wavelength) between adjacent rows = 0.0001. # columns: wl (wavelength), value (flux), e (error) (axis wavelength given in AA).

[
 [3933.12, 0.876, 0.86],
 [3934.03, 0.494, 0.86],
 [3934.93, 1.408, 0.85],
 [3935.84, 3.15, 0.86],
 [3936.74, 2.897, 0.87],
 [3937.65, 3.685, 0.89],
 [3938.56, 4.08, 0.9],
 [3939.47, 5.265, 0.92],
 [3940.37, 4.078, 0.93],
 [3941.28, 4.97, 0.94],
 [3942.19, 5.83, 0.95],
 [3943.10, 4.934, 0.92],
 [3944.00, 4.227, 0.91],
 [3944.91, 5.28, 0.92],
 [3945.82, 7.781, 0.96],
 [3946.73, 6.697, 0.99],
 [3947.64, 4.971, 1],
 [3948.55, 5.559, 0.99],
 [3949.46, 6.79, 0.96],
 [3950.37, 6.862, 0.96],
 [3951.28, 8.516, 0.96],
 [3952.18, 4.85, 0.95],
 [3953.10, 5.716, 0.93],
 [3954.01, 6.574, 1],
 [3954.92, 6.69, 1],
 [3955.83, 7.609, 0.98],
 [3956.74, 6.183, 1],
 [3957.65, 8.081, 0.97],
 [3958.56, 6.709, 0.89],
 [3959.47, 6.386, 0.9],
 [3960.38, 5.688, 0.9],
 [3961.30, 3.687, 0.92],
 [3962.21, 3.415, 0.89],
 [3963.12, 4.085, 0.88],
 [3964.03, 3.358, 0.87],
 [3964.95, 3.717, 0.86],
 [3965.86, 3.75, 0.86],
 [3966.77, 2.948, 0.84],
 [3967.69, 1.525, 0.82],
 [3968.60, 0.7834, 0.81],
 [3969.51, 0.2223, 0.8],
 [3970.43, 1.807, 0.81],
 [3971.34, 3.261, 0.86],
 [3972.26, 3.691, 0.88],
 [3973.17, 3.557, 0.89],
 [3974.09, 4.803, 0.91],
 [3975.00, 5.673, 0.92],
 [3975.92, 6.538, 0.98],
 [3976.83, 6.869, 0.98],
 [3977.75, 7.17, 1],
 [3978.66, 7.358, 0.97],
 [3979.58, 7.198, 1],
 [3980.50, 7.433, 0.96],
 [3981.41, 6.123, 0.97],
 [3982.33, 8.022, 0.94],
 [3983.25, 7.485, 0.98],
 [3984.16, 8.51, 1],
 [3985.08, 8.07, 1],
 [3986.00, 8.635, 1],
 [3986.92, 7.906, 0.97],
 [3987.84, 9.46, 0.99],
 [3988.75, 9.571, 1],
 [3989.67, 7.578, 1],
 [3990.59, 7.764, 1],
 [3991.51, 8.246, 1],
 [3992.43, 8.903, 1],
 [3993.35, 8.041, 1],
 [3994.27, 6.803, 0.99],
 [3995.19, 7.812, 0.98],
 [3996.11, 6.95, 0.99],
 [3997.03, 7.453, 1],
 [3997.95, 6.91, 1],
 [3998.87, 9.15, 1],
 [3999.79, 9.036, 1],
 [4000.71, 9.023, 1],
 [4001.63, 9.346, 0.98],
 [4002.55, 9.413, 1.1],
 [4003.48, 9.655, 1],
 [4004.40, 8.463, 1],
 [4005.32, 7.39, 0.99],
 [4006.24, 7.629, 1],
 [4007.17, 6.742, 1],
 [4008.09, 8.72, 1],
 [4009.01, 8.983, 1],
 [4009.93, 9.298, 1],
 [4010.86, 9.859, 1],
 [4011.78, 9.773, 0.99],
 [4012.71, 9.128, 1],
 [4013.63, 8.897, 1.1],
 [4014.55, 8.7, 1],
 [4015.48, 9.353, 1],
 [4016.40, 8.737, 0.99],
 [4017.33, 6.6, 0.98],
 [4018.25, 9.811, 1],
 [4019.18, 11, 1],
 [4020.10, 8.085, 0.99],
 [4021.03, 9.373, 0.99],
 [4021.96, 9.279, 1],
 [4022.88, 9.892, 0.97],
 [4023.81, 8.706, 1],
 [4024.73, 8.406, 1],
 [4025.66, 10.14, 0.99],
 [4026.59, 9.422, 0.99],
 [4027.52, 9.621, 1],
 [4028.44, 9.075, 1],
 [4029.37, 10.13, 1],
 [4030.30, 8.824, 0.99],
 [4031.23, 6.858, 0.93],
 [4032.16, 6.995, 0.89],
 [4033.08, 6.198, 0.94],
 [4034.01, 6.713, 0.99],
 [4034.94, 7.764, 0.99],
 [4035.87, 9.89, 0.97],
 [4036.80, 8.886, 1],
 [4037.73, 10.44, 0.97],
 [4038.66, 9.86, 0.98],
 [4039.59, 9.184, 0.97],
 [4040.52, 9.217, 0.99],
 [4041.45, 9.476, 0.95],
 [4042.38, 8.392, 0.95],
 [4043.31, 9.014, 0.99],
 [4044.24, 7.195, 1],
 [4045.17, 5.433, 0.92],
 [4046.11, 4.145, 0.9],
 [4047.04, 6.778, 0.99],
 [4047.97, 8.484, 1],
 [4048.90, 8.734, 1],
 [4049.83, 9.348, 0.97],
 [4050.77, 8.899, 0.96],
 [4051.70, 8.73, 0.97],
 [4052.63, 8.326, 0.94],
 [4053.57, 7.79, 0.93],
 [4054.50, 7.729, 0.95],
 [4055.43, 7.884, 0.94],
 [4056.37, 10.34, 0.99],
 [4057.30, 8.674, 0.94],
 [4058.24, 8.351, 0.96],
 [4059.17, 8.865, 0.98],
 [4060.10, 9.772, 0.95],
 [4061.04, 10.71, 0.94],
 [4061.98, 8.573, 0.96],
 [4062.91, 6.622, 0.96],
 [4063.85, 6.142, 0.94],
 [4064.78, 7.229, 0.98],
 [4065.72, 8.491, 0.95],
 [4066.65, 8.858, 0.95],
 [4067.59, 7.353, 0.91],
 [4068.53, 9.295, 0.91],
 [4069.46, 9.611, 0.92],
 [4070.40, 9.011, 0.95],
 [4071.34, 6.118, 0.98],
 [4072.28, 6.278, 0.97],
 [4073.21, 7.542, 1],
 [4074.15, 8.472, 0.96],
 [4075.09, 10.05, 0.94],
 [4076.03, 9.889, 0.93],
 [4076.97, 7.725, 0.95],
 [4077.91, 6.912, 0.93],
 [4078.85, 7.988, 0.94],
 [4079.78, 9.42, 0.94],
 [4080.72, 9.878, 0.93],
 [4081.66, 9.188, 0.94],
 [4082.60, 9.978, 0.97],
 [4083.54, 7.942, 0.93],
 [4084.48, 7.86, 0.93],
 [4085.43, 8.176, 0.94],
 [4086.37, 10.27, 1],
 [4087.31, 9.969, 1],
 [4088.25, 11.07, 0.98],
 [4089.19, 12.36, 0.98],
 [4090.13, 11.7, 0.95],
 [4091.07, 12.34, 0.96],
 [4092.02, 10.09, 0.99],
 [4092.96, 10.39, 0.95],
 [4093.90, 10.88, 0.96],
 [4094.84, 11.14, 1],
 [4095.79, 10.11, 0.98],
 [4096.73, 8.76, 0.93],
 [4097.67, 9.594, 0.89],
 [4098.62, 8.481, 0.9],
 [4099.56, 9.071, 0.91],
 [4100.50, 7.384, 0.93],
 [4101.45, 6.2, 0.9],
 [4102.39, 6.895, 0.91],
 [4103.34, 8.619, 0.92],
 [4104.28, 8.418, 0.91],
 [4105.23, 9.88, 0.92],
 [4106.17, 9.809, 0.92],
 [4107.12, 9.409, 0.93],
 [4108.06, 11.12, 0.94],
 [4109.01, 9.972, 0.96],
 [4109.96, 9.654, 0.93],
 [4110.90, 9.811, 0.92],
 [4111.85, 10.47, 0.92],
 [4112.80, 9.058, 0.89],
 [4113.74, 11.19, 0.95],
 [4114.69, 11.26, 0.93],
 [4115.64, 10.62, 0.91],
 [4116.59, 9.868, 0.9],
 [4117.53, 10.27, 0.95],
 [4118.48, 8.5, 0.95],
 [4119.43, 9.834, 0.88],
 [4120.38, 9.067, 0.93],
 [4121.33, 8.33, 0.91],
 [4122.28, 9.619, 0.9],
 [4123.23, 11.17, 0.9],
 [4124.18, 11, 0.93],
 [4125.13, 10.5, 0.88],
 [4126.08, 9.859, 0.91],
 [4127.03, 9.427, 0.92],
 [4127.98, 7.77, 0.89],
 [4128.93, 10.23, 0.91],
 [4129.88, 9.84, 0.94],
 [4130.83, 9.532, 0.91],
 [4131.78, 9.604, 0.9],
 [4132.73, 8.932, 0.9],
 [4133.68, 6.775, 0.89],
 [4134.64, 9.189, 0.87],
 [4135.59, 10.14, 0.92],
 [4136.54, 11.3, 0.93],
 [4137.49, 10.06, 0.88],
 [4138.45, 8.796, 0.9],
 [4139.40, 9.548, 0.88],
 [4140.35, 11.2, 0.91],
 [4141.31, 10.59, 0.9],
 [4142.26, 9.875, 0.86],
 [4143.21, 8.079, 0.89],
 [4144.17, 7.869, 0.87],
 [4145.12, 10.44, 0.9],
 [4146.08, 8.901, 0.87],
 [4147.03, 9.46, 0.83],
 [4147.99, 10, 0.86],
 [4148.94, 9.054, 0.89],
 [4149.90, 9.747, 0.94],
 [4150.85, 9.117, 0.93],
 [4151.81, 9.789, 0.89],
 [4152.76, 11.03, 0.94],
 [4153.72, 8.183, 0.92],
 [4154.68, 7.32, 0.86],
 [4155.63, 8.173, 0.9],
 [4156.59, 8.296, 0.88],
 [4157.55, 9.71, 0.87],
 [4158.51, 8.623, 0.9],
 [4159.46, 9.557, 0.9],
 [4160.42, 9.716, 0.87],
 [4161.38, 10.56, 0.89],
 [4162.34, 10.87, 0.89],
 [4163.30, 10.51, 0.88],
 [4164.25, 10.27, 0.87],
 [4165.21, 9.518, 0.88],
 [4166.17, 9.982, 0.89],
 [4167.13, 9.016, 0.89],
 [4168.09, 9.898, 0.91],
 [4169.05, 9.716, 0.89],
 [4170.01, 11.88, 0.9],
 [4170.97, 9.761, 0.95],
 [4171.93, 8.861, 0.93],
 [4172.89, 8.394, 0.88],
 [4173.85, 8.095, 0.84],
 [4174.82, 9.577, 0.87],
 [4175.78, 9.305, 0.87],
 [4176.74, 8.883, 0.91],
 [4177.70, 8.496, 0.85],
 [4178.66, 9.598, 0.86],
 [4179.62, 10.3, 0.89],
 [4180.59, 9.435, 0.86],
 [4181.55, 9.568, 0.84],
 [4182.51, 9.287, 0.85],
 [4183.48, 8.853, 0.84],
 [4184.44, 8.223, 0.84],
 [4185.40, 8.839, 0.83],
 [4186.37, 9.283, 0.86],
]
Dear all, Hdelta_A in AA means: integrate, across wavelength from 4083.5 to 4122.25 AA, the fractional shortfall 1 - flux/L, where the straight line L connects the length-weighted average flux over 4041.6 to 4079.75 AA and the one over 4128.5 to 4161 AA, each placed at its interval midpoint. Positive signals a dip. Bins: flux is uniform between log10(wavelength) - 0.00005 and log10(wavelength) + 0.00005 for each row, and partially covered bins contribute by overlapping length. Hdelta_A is -4.0 AA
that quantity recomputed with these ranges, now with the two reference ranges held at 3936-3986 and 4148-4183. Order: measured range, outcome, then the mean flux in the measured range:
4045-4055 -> -0.8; 7.74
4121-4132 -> -1.4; 9.76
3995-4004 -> -3.5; 8.5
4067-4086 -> -1.9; 8.44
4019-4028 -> -3.7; 9.35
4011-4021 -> -4.0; 9.05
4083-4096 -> -3.9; 10.3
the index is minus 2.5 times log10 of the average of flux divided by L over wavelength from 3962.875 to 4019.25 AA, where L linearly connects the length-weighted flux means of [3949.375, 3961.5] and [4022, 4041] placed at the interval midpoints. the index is 0.09 mag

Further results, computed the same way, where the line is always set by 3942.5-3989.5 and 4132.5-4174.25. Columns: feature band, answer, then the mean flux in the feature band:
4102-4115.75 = -0.135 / 9.74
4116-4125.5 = -0.115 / 9.82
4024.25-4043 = -0.231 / 8.78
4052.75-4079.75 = -0.078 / 8.31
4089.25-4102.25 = -0.168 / 9.72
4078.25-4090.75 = -0.192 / 9.69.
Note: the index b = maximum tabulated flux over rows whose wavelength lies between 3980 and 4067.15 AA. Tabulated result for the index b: 11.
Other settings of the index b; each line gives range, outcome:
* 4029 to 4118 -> 12.36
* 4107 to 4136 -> 11.26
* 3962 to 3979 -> 7.358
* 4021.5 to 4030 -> 10.14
